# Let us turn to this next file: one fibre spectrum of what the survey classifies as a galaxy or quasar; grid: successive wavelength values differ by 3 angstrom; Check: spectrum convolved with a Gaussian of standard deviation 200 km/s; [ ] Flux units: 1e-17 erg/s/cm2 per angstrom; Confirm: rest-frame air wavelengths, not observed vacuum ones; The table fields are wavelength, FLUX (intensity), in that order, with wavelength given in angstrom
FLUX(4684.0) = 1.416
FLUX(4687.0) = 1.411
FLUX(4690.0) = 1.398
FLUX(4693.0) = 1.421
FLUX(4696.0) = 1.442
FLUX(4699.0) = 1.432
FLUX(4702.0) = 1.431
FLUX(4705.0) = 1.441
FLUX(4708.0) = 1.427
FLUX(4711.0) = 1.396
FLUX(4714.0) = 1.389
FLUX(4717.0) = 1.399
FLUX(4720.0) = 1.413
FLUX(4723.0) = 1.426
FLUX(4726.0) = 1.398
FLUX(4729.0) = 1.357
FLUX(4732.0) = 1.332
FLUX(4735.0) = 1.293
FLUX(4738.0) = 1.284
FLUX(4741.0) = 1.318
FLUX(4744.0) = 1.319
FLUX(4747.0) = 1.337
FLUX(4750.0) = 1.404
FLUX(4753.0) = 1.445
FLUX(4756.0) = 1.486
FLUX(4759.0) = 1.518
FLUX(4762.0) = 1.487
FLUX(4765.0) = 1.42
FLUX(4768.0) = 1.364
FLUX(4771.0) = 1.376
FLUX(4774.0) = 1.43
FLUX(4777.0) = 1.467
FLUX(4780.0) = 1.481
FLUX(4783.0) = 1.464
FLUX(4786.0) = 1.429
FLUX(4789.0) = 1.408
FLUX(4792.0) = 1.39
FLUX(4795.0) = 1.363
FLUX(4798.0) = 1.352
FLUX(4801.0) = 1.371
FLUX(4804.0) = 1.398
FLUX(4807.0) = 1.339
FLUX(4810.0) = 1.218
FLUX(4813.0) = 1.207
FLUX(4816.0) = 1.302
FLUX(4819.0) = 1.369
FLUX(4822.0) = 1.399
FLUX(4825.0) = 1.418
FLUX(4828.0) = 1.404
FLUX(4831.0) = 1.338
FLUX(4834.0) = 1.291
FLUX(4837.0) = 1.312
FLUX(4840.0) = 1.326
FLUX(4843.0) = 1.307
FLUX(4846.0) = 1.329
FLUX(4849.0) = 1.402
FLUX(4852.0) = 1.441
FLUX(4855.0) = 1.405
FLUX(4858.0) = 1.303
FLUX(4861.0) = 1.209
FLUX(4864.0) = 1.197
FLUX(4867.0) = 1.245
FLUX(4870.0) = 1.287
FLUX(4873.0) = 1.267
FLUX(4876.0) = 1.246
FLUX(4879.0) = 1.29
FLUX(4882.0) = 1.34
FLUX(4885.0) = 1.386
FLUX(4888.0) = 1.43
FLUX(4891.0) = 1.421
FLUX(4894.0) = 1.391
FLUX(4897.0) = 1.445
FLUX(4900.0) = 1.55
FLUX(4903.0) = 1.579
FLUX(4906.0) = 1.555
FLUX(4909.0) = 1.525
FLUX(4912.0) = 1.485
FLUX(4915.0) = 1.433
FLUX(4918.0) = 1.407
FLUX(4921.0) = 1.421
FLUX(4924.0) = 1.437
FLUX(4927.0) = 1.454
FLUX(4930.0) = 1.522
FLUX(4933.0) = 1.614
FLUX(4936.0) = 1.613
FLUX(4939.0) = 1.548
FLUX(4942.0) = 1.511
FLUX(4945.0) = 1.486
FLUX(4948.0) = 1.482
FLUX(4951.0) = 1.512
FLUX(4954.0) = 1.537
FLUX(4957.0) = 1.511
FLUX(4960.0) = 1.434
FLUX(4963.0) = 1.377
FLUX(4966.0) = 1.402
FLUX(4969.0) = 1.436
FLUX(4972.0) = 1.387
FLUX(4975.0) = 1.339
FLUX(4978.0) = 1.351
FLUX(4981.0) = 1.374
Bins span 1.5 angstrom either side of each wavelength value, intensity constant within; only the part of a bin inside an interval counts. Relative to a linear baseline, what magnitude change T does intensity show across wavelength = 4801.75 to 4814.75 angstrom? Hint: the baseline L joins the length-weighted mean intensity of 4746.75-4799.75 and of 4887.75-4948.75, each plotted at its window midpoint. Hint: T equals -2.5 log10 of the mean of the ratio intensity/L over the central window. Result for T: 0.12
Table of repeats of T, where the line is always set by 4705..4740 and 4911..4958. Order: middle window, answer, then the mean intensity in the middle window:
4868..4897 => 0.10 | 1.34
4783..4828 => 0.05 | 1.36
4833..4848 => 0.10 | 1.32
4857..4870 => 0.17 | 1.24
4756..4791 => -0.03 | 1.44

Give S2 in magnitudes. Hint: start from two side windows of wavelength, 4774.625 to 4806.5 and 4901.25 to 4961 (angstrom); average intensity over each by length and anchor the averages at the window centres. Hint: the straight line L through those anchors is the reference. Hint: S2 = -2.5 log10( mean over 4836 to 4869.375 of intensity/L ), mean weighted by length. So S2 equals 0.11 mag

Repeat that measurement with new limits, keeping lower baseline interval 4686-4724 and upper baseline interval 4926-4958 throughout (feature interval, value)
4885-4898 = 0.07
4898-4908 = -0.03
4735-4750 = 0.09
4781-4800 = 0.04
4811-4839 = 0.11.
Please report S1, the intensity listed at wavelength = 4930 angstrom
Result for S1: 1.522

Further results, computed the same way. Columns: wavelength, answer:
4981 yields 1.374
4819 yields 1.369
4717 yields 1.399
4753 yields 1.445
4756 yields 1.486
